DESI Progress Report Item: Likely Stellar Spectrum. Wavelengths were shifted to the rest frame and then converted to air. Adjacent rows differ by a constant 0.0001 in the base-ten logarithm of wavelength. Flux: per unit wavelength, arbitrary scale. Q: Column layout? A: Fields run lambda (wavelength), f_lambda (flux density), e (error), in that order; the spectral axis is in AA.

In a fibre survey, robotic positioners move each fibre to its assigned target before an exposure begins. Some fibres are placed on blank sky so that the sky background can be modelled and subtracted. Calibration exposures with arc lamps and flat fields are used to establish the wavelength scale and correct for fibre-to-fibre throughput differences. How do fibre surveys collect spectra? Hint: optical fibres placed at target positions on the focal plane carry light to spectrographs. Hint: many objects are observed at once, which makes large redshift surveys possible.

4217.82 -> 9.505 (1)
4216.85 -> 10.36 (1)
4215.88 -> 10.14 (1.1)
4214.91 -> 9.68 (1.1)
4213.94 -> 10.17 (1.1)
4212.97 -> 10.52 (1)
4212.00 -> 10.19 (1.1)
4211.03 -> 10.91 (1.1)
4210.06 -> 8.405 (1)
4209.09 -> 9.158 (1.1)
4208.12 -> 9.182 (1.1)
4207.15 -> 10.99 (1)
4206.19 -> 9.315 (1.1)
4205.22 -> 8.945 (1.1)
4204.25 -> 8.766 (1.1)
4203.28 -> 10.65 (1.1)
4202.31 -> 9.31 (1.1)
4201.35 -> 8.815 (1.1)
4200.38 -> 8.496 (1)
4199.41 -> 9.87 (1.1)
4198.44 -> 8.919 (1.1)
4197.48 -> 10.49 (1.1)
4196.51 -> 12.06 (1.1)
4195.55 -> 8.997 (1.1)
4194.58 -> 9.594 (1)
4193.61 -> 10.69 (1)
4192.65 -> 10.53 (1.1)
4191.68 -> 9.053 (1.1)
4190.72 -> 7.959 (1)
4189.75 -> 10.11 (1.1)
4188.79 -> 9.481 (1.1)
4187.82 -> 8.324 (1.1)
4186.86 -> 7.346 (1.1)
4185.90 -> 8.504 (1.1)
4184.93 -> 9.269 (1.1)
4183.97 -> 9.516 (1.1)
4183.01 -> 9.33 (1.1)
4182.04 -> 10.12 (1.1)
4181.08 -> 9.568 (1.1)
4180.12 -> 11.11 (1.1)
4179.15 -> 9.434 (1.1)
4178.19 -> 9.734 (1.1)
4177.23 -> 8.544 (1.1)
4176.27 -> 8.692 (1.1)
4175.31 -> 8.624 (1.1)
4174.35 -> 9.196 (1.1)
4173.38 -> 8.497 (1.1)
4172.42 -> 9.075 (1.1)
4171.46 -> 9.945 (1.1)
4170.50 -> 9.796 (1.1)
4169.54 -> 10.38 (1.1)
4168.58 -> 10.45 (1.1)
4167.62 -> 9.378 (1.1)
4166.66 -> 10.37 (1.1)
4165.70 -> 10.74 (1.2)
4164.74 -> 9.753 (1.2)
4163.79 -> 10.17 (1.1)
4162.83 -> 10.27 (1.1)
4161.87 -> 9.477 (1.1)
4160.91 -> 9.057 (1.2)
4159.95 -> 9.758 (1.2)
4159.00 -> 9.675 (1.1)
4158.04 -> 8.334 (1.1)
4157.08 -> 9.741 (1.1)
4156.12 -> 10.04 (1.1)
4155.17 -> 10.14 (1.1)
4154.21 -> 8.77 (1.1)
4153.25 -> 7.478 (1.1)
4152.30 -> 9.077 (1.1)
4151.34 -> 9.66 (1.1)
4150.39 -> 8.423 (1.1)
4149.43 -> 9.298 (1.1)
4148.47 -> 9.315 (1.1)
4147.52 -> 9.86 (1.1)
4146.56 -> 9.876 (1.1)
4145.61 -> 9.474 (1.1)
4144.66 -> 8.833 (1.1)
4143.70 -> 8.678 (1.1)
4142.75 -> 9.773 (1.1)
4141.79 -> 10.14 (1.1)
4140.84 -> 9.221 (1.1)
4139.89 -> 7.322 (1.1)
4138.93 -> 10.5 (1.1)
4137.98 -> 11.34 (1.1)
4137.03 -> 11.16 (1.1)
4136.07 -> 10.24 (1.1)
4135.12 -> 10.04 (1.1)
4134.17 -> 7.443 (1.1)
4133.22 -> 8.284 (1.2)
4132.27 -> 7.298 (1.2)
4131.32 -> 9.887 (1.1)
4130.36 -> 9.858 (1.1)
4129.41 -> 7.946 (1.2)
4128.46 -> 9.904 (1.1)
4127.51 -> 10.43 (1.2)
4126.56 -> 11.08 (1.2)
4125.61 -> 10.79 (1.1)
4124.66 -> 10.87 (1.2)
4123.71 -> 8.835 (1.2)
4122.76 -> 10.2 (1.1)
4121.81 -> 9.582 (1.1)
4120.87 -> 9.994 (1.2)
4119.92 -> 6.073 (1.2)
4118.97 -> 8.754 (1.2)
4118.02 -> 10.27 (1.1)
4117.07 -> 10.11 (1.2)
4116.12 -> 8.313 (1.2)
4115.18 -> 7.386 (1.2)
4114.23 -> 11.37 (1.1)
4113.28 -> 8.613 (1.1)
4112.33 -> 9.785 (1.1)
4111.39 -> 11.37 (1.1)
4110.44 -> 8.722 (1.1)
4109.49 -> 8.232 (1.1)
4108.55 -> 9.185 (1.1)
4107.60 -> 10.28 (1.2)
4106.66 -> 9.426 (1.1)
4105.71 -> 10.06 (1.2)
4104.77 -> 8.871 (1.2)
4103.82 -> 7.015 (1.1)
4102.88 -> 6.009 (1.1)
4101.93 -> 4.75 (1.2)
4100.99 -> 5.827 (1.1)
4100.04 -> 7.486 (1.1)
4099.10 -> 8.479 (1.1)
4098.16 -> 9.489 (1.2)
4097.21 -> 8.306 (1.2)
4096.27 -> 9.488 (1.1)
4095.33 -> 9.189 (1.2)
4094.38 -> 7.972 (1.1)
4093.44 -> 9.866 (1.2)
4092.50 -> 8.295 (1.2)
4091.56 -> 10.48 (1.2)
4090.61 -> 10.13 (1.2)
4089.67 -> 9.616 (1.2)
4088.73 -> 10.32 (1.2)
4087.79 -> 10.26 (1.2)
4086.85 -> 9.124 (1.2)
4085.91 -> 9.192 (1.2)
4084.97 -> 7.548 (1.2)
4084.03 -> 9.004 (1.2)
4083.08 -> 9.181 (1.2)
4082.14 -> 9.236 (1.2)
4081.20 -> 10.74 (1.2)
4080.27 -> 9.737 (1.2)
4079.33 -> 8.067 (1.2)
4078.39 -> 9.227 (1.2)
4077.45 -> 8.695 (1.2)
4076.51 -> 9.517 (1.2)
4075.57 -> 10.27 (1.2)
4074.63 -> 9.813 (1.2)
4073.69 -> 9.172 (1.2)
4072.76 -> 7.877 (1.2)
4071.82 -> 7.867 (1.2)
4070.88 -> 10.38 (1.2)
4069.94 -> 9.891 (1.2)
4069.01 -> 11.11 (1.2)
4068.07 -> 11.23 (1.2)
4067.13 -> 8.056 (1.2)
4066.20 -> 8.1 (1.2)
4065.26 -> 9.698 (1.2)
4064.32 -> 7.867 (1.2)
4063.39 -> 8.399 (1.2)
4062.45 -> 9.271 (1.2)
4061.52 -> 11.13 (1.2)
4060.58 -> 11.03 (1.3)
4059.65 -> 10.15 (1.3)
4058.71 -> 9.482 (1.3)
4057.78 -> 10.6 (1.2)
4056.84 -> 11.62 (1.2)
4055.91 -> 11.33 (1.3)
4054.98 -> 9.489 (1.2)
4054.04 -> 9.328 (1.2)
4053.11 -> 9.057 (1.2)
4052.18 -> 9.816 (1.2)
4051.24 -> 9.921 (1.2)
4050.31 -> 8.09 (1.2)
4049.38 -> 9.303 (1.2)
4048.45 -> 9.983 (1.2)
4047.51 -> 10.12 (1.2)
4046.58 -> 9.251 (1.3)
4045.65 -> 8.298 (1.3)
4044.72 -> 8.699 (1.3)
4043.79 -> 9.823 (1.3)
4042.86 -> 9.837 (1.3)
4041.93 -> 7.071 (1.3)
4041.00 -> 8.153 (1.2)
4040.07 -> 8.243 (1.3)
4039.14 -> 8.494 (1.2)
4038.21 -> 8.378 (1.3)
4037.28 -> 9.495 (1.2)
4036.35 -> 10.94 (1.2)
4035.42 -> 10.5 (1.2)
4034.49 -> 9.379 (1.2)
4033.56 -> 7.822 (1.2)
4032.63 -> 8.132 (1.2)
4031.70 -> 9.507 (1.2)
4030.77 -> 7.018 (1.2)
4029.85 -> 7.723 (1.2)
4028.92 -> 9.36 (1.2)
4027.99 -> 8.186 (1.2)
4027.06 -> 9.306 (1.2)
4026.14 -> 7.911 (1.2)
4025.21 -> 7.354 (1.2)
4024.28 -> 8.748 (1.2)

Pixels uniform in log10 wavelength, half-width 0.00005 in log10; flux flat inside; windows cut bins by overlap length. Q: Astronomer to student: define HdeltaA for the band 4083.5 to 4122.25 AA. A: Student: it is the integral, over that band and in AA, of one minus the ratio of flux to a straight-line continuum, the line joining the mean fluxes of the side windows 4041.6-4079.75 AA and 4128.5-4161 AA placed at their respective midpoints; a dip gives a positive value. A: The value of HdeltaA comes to 2.08 AA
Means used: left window 9.47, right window 9.3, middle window 8.88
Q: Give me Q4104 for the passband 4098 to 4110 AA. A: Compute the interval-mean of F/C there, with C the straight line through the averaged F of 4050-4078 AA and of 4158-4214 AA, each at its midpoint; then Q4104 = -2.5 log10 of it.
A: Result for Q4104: 0.19 mag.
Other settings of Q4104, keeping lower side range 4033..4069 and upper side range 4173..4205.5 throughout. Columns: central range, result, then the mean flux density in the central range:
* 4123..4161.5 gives -0.007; 9.45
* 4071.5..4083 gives 0.024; 9.21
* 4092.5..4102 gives 0.144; 8.24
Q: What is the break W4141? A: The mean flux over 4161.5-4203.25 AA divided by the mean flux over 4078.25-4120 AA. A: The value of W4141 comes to 1.1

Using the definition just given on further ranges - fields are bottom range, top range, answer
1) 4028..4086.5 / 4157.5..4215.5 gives 1.03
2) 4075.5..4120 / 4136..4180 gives 1.06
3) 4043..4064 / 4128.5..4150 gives 0.96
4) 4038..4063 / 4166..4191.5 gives 0.98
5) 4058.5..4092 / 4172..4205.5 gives 0.99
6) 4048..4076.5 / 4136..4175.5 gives 0.99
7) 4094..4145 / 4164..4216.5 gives 1.05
